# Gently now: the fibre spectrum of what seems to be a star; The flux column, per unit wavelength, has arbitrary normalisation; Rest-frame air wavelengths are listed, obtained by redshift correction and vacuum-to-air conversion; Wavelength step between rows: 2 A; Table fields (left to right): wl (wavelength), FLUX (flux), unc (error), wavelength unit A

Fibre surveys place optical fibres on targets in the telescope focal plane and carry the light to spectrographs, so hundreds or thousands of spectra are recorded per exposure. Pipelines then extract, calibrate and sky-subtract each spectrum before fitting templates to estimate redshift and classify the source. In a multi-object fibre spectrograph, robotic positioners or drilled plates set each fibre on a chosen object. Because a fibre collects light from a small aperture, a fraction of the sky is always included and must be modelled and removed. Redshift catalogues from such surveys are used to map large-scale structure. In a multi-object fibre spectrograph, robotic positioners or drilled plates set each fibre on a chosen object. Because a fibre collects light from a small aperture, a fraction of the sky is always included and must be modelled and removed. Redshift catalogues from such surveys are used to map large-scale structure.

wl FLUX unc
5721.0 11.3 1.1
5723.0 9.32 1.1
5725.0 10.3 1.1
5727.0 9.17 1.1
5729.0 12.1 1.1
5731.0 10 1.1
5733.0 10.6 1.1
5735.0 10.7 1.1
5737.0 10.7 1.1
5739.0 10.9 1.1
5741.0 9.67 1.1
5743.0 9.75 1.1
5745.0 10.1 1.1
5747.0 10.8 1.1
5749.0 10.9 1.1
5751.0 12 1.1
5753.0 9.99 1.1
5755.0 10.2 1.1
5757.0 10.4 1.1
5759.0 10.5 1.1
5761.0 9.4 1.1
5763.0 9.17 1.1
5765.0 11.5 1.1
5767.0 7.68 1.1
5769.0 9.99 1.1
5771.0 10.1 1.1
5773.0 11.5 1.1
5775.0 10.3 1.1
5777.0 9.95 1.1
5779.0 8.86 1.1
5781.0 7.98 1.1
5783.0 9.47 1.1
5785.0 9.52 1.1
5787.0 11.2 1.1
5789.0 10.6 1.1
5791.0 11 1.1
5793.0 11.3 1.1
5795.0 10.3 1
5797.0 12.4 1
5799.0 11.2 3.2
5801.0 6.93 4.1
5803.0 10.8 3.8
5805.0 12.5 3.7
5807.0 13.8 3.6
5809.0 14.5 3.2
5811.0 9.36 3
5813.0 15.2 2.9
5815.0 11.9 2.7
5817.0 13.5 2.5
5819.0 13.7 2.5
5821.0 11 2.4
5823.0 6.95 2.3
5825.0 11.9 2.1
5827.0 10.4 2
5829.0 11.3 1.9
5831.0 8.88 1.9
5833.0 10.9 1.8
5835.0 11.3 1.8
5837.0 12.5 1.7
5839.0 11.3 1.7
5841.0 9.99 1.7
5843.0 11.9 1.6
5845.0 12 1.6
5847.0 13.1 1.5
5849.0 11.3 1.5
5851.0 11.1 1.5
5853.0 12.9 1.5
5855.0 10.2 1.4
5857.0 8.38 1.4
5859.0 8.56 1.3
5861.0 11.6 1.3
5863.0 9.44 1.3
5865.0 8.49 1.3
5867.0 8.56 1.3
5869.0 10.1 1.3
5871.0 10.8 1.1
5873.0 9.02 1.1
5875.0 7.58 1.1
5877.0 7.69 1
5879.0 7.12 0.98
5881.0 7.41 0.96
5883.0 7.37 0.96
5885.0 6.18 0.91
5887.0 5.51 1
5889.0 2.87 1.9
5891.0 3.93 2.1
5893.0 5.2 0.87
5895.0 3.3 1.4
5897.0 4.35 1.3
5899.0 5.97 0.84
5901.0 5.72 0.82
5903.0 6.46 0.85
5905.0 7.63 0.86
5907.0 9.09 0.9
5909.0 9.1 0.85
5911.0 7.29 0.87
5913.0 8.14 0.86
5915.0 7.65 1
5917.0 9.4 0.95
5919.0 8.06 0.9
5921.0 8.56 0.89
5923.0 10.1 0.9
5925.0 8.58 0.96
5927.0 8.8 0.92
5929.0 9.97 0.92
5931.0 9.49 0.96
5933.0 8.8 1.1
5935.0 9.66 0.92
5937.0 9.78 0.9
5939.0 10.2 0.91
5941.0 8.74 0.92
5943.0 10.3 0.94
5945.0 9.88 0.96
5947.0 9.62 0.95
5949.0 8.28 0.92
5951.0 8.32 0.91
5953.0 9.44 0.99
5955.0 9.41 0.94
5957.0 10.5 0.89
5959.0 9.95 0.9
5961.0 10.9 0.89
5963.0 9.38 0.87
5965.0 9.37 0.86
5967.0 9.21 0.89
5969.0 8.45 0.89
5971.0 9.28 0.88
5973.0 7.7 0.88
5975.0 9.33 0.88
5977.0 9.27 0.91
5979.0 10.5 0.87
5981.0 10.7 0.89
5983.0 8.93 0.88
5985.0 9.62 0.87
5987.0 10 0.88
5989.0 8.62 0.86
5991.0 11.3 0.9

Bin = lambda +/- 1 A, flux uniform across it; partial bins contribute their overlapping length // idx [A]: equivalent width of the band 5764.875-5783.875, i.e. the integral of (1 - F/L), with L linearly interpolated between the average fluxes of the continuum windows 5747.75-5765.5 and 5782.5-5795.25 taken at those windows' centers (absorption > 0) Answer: 1.5 A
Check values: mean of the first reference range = 10.4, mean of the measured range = 9.65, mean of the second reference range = 10.5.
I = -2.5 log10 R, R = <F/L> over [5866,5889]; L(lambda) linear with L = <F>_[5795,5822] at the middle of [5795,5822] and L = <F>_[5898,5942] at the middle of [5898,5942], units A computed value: 0.27 mag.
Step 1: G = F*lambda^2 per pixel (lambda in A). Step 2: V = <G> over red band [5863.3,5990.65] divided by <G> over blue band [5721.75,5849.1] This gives 0.82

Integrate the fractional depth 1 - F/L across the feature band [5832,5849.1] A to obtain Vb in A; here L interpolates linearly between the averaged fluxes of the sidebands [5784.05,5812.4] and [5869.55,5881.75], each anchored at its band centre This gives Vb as -3.5 A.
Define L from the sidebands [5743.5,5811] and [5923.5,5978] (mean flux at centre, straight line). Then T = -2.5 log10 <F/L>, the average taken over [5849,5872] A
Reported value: -0.013 mag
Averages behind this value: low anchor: 10.5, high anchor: 9.36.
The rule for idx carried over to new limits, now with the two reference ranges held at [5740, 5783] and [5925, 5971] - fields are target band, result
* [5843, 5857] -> -2.6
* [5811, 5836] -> -3.8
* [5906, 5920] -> 1.7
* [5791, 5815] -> -4.2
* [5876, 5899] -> 9.7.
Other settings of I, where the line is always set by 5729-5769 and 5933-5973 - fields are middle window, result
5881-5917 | 0.46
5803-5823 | -0.23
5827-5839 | -0.10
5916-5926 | 0.08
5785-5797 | -0.08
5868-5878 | 0.09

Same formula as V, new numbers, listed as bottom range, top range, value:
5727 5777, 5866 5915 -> 0.70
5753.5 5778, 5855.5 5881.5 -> 0.91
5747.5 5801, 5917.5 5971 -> 0.97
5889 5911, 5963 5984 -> 1.59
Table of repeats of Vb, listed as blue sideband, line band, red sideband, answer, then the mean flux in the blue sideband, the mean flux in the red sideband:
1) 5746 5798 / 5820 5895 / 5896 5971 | 2.2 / 10.3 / 8.78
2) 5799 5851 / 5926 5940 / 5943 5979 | 0.4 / 11.5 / 9.37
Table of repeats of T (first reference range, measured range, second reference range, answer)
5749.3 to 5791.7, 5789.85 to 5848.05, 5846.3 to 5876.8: -0.143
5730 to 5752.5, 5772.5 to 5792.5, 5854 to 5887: -0.014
